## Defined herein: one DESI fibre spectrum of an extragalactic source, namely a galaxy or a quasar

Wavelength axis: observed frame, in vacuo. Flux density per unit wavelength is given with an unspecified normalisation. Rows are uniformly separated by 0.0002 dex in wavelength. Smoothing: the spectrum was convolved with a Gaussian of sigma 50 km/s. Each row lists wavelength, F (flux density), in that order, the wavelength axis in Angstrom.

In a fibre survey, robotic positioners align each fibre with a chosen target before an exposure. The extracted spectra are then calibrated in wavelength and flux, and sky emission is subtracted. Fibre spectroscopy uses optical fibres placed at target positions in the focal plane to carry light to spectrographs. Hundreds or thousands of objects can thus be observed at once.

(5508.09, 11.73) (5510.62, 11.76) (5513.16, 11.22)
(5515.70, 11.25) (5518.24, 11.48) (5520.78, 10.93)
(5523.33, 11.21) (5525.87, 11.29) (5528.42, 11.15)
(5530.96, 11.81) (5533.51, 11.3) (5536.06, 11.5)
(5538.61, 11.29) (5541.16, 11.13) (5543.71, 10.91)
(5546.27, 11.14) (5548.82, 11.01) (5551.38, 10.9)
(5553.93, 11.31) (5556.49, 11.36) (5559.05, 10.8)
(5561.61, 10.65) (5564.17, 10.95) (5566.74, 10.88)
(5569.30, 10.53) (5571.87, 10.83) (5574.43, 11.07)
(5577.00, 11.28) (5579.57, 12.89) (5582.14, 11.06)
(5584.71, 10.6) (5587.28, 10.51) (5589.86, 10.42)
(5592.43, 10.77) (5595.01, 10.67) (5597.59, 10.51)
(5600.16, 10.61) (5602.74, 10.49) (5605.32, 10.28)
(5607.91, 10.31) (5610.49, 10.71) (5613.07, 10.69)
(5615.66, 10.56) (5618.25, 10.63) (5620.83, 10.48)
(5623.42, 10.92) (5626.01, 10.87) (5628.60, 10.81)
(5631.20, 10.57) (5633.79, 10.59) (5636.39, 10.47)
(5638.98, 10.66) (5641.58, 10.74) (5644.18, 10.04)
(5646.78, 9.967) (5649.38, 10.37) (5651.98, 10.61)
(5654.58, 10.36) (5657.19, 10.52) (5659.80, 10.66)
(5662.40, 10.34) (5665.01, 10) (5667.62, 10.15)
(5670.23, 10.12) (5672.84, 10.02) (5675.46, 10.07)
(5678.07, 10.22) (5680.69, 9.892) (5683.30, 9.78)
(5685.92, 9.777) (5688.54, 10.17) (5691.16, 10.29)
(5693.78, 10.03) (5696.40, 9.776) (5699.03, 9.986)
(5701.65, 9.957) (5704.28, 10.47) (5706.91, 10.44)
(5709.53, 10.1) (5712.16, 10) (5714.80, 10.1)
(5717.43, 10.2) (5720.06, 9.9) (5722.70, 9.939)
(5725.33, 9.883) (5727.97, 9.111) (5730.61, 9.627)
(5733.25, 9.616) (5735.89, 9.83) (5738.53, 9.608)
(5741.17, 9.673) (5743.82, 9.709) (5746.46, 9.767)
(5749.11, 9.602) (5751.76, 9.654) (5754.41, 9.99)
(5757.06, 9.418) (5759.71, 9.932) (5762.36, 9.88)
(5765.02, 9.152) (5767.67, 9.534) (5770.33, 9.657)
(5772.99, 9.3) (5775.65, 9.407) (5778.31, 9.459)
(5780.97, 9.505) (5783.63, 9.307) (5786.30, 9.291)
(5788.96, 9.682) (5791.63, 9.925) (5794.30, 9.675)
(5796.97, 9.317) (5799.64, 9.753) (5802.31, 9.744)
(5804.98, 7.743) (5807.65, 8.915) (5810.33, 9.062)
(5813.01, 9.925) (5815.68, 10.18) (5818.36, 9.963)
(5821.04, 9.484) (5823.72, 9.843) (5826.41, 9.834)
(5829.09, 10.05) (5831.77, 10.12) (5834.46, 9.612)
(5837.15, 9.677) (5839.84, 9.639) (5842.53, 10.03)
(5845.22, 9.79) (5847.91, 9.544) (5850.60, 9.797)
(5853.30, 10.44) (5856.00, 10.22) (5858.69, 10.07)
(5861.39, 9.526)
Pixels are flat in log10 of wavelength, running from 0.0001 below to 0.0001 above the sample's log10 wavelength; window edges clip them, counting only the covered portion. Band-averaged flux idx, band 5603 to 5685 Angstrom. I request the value 10.4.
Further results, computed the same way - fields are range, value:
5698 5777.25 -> 9.78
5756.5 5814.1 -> 9.43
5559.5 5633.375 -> 10.8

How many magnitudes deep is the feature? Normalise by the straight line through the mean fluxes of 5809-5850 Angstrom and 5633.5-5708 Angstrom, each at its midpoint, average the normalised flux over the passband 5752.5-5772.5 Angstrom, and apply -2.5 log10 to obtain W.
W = 0.04 mag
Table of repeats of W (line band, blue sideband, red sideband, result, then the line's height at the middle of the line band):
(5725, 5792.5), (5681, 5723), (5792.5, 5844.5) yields 0.03 mag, 9.84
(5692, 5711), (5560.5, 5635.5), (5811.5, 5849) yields 0.02 mag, 10.3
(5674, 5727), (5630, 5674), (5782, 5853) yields 0.01 mag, 10.1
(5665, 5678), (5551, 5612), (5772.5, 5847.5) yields 0.03 mag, 10.4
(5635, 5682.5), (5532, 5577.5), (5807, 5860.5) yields 0.03 mag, 10.6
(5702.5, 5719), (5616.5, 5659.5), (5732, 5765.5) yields -0.02 mag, 9.98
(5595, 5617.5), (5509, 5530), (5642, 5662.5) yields 0.02 mag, 10.7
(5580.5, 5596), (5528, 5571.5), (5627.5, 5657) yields 0.01 mag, 10.8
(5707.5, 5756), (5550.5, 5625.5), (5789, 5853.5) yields 0.03 mag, 10.1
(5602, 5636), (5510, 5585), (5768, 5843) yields 0.01 mag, 10.7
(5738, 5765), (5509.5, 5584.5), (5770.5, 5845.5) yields 0.03 mag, 9.93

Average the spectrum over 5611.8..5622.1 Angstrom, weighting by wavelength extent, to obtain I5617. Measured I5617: 10.6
